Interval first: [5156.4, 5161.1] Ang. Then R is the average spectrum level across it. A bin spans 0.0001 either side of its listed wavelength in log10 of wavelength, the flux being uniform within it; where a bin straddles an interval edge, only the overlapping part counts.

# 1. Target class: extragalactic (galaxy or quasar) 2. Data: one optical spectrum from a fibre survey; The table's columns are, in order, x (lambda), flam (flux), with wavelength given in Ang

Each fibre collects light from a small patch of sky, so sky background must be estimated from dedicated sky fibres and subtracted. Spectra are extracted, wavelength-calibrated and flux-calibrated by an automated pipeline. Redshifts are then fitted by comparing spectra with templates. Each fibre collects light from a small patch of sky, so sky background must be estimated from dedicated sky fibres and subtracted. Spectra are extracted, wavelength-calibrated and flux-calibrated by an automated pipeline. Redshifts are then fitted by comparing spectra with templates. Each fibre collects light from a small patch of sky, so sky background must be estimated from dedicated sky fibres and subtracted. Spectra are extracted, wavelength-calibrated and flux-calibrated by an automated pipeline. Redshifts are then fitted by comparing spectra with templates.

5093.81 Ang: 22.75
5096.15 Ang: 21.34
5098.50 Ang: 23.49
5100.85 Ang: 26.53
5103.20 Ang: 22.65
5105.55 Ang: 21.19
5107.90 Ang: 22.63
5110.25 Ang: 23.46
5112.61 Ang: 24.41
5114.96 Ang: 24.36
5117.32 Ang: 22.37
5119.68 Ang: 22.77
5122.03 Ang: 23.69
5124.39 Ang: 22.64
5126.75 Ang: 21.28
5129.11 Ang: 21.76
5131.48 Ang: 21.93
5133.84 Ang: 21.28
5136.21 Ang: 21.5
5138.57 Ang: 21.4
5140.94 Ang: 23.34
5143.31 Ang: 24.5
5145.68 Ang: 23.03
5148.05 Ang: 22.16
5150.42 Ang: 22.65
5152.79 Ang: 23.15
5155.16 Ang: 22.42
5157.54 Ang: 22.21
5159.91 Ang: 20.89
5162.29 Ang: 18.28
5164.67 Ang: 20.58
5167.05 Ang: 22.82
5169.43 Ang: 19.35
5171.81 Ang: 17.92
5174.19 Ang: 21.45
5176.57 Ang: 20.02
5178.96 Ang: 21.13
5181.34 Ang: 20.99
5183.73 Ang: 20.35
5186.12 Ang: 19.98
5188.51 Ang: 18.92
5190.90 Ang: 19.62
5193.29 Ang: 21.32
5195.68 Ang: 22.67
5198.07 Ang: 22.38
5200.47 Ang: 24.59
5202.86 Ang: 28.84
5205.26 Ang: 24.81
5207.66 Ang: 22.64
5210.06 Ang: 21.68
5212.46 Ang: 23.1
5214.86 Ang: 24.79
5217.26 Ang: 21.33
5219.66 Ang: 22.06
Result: 21.6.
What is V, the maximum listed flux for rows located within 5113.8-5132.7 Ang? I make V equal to 24.36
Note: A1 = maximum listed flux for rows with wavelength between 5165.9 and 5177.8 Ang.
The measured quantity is 22.82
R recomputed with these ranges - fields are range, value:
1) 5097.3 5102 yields 25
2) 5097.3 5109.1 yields 23.3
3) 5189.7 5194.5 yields 20.5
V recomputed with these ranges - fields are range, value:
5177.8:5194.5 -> 21.32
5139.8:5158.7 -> 24.5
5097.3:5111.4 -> 26.53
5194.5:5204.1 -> 28.84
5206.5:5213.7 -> 23.1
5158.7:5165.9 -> 20.89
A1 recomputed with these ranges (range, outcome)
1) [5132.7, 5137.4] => 21.5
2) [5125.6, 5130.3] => 21.76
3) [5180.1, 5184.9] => 20.99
